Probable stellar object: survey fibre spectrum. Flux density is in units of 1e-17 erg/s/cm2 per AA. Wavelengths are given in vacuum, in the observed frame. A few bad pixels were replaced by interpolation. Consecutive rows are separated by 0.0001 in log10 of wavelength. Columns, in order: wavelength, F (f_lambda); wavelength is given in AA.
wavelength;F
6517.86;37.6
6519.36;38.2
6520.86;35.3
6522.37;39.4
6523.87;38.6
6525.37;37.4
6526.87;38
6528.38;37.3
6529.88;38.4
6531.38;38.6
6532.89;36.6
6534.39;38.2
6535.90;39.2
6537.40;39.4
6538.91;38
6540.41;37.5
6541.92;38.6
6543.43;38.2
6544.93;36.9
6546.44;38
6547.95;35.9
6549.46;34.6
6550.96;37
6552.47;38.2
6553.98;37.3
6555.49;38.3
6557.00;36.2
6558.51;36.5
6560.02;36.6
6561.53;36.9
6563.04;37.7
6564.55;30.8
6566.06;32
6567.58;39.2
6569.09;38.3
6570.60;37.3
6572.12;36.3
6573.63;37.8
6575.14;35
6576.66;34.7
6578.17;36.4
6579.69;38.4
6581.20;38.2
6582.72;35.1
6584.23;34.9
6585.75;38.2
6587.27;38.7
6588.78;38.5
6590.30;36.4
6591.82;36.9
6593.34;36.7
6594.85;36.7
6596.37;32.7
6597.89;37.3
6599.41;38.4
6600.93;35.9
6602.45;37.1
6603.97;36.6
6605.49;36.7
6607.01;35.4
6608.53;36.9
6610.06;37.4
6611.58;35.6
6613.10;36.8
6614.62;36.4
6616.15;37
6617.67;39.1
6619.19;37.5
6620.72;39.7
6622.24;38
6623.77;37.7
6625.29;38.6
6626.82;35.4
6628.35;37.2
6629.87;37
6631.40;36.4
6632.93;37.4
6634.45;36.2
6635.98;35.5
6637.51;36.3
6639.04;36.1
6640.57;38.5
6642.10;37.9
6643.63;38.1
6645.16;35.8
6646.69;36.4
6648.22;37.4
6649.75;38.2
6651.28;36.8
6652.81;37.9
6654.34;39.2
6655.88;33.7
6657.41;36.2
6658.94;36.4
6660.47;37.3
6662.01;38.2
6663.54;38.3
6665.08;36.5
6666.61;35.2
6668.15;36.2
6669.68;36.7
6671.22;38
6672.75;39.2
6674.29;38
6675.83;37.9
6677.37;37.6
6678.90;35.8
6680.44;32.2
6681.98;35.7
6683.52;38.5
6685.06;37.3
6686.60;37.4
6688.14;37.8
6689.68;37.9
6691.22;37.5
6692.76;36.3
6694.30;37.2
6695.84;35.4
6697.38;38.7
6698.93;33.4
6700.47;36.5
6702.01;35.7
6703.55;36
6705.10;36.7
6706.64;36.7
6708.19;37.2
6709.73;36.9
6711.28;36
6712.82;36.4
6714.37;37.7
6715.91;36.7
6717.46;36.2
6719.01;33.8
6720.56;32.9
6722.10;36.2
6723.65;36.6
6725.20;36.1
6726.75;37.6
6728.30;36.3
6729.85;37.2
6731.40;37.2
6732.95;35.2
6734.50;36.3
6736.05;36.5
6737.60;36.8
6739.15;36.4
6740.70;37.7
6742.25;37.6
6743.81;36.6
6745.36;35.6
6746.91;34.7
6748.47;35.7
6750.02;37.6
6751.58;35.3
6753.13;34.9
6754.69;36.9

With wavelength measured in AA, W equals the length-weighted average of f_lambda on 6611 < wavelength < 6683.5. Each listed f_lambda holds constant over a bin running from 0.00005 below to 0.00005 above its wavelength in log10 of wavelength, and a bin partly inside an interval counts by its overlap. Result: 37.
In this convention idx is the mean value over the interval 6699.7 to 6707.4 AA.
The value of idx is 36.3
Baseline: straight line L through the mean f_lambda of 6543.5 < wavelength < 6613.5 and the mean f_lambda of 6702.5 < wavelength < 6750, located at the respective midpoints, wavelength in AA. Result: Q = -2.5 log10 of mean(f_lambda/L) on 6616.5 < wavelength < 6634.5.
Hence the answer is -0.03 mag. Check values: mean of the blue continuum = 36.6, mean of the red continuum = 36.3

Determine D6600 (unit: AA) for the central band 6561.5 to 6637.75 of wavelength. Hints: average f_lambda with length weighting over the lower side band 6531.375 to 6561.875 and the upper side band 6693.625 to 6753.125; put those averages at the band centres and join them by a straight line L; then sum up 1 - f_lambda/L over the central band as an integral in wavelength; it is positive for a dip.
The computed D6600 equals 0.7 AA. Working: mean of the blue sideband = 37.4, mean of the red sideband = 36.3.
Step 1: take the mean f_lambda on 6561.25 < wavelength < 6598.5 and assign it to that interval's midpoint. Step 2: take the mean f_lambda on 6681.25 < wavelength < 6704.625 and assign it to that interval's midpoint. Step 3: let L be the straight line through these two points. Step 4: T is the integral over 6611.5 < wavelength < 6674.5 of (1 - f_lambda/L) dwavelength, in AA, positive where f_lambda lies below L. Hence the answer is -0.93 AA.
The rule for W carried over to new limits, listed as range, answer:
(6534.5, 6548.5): 38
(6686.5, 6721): 36.4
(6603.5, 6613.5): 36.5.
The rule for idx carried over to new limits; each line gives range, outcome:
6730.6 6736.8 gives 36.3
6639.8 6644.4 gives 38.1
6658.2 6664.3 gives 37.6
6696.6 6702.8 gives 36.1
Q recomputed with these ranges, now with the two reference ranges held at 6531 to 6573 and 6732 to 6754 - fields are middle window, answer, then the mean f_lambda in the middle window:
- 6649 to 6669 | -0.01 mag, 36.9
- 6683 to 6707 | -0.01 mag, 36.8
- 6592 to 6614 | 0.01 mag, 36.5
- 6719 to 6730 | 0.01 mag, 35.9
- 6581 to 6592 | 0.00 mag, 37.1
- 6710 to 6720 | 0.01 mag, 36.1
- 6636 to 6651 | -0.01 mag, 37.1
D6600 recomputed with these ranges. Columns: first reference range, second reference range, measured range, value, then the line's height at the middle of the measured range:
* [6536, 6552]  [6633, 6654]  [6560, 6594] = 0.73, 37.4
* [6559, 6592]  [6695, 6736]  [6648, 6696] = -0.91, 36.3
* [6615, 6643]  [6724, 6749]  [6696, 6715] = 0.13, 36.7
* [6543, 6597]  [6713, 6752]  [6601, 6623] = -0.36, 36.5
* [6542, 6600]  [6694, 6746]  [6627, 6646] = -0.15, 36.5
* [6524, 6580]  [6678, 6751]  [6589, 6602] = 0.15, 36.9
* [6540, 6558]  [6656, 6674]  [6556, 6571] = 0.41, 37.2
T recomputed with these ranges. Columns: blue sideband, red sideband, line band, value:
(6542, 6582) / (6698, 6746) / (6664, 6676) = -0.3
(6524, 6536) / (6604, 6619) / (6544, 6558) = 0.3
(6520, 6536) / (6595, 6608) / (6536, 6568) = 0.4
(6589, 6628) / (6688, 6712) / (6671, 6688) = -0.2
